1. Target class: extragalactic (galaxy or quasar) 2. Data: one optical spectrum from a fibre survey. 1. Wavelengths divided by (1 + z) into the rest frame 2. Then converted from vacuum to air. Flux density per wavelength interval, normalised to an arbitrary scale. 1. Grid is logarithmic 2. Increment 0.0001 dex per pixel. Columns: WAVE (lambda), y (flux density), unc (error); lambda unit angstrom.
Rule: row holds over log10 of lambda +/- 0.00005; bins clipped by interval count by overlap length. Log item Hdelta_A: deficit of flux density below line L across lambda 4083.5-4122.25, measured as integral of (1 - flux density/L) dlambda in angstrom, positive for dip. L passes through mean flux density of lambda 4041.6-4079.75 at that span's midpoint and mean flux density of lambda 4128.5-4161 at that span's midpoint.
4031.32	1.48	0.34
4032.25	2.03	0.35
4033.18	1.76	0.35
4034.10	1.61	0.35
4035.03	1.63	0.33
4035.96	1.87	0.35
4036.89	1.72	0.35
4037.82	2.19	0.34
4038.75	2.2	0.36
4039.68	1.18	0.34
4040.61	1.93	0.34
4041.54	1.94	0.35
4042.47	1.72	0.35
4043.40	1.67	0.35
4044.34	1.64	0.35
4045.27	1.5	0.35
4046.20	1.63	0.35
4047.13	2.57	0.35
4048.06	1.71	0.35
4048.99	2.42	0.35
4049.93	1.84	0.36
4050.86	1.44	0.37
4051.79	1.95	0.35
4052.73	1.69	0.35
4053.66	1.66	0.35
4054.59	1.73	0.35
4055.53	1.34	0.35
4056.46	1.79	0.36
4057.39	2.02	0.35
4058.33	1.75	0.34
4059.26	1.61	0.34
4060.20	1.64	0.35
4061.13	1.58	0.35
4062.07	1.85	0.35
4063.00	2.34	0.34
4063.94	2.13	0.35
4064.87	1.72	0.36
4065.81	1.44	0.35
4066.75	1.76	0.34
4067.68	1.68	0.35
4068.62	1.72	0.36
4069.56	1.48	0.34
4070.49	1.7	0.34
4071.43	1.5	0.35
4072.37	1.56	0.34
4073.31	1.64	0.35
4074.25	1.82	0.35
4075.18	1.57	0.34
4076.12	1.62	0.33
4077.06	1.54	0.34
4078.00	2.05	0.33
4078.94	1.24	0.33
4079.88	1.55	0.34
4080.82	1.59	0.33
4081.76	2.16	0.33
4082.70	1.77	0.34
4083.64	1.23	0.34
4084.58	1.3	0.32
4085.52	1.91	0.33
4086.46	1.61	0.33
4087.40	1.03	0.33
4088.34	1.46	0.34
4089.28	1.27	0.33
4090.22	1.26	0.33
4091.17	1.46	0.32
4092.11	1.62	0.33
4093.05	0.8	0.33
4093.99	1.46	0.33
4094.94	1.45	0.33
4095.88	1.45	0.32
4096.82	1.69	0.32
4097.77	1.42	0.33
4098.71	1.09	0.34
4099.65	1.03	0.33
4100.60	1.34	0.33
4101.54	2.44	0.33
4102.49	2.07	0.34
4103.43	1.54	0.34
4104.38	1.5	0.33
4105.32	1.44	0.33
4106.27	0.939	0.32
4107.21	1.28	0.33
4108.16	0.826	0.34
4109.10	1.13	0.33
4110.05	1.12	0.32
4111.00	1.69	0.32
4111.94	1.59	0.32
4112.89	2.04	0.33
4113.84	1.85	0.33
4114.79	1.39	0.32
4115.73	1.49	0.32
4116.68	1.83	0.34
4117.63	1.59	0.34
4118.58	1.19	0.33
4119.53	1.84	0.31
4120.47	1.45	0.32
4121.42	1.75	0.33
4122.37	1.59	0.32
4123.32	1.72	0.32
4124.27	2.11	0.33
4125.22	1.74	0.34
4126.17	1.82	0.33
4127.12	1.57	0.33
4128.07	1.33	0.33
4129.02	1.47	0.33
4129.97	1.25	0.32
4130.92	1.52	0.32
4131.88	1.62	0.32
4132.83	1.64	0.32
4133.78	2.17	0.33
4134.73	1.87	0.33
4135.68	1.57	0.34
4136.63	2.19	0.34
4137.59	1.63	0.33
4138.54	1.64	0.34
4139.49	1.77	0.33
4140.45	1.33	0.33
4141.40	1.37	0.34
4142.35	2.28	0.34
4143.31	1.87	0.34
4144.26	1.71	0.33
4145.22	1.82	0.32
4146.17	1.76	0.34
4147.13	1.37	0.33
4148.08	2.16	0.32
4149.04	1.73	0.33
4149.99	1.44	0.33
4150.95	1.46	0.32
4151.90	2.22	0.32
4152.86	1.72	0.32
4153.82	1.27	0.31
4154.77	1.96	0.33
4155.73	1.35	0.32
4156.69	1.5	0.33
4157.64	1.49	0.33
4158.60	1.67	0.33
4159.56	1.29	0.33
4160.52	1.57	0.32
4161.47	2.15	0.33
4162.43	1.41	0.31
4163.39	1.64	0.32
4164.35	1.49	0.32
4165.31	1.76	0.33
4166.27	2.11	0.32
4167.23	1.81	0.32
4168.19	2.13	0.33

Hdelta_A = 5.37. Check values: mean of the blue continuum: 1.73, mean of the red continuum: 1.67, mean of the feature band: 1.46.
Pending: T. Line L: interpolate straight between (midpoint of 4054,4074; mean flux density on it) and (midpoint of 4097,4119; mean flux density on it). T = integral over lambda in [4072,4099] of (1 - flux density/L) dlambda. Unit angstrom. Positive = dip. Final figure 1.6 angstrom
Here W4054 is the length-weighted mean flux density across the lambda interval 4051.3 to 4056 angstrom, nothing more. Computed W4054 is 1.67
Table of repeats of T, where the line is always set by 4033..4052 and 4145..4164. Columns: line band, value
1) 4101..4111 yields 1.6 angstrom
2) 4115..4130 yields 0.7 angstrom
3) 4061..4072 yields 0.2 angstrom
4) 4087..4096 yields 2.2 angstrom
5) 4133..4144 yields -0.8 angstrom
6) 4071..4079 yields 0.6 angstrom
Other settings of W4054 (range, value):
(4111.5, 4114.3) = 1.83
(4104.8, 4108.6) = 1.13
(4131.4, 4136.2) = 1.78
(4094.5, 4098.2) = 1.5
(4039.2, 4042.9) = 1.7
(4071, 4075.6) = 1.62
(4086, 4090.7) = 1.32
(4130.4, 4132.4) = 1.56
